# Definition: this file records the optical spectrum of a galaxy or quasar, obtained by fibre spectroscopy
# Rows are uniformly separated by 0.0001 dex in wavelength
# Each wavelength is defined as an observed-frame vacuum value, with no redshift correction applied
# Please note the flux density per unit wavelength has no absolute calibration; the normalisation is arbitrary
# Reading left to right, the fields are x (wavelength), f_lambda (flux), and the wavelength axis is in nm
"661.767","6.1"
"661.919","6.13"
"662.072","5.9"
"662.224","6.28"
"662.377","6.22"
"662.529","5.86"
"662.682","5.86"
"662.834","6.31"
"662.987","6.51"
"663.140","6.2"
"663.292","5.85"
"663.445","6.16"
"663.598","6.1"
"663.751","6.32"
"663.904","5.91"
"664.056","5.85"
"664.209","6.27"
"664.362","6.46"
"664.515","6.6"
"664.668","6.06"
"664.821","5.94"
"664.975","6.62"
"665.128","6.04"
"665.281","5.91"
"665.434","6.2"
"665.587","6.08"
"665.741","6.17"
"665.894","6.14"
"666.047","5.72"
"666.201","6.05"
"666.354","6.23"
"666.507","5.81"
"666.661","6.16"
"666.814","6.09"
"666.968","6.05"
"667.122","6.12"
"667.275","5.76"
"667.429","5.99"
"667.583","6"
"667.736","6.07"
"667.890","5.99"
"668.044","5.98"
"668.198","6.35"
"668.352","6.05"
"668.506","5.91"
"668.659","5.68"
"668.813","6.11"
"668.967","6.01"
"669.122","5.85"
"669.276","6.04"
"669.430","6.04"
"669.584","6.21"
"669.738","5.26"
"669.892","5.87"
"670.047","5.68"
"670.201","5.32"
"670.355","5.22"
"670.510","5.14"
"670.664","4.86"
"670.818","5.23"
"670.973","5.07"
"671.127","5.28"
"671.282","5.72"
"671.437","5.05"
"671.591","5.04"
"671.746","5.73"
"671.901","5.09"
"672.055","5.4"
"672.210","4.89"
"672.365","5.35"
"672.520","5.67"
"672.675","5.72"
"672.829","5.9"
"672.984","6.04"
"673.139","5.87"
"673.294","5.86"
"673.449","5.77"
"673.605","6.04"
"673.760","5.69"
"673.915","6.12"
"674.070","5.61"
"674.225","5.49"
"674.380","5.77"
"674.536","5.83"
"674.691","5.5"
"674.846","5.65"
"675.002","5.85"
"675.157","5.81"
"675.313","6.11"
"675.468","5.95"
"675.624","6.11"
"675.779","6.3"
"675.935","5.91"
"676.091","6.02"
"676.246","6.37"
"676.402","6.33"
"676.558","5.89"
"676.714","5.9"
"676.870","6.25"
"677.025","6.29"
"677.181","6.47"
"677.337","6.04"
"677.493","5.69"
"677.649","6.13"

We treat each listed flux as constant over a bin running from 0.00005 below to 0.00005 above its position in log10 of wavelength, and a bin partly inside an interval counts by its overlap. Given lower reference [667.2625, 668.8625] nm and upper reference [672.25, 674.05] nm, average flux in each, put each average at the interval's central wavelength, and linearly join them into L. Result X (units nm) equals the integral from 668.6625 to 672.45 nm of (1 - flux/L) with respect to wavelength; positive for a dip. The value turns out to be 0.27 nm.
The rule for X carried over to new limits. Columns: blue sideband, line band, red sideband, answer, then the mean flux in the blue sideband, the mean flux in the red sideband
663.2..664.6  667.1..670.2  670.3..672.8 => -0.17 nm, 6.17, 5.29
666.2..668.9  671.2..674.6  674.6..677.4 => 0.23 nm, 6.02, 6.04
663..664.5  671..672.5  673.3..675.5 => 0.15 nm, 6.16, 5.8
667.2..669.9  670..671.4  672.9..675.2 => 0.15 nm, 5.96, 5.79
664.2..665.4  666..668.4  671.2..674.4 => 0.01 nm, 6.23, 5.61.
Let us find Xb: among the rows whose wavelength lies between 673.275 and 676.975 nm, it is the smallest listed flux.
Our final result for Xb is 5.49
